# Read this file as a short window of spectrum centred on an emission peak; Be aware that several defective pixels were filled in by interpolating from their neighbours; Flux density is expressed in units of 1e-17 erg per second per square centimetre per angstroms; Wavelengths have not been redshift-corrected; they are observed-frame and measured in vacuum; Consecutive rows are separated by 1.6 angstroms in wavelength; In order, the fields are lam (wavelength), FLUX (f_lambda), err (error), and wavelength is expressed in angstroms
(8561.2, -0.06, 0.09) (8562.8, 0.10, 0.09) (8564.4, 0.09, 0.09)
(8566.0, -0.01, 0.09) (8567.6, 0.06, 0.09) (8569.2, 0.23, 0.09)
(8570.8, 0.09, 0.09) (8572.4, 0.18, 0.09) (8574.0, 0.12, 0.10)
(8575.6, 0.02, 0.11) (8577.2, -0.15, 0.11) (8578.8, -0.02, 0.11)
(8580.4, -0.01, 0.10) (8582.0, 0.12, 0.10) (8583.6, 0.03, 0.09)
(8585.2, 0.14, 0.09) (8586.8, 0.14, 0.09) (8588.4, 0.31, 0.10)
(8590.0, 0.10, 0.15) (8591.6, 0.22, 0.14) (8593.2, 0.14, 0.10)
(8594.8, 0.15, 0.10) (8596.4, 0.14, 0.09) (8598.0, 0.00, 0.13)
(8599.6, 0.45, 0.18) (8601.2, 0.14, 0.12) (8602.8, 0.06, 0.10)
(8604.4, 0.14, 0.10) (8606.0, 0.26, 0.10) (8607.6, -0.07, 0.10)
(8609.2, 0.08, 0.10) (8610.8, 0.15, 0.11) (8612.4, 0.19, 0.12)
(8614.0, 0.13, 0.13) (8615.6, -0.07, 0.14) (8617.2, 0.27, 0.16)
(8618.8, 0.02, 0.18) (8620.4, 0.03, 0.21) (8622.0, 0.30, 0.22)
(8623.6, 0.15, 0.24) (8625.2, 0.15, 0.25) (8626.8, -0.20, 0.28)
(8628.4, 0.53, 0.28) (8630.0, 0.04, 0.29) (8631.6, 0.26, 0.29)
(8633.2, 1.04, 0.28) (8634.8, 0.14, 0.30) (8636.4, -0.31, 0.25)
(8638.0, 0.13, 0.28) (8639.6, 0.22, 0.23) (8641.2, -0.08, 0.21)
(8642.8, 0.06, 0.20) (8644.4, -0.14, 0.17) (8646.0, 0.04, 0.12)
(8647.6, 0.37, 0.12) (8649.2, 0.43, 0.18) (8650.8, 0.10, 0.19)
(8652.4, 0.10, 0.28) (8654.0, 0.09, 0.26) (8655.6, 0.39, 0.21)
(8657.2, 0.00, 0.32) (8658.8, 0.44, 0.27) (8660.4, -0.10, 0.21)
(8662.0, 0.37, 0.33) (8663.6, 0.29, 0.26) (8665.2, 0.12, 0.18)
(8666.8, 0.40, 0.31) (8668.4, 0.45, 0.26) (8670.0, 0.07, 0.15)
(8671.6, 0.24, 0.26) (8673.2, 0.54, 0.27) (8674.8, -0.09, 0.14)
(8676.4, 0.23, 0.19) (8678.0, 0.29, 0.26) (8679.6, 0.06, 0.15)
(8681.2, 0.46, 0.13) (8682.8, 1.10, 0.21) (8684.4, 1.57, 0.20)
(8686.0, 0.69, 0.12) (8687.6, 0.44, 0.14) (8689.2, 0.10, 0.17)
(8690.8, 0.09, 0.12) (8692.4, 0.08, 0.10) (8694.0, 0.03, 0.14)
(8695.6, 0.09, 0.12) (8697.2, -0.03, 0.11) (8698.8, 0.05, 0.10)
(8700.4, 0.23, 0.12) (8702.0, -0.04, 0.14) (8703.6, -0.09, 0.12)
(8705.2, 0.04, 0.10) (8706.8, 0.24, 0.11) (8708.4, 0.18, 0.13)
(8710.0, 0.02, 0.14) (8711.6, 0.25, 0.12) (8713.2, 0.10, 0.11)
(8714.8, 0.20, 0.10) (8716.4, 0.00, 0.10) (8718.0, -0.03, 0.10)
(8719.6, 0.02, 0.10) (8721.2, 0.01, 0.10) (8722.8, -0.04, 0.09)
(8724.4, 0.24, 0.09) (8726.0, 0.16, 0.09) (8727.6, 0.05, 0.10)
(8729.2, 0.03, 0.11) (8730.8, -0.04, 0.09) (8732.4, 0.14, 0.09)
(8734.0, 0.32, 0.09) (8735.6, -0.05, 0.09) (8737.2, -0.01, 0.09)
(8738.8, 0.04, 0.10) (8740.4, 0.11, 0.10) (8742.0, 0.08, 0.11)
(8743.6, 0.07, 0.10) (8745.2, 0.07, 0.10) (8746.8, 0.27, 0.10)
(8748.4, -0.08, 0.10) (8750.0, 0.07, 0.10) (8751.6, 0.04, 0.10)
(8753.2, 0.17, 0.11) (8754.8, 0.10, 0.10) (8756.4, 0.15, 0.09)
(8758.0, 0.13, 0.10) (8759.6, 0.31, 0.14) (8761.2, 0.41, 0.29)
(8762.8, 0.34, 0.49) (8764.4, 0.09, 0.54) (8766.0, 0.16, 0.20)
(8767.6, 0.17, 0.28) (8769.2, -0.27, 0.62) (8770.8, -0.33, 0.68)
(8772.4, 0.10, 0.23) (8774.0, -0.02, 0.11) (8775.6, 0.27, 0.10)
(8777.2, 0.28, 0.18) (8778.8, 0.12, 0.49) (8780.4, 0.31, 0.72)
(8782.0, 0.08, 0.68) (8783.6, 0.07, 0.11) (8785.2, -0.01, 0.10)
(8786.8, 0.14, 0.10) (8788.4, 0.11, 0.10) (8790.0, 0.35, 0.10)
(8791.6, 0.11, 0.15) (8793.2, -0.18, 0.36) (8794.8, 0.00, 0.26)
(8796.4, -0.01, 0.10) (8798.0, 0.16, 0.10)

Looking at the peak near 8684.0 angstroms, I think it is H-beta 4861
